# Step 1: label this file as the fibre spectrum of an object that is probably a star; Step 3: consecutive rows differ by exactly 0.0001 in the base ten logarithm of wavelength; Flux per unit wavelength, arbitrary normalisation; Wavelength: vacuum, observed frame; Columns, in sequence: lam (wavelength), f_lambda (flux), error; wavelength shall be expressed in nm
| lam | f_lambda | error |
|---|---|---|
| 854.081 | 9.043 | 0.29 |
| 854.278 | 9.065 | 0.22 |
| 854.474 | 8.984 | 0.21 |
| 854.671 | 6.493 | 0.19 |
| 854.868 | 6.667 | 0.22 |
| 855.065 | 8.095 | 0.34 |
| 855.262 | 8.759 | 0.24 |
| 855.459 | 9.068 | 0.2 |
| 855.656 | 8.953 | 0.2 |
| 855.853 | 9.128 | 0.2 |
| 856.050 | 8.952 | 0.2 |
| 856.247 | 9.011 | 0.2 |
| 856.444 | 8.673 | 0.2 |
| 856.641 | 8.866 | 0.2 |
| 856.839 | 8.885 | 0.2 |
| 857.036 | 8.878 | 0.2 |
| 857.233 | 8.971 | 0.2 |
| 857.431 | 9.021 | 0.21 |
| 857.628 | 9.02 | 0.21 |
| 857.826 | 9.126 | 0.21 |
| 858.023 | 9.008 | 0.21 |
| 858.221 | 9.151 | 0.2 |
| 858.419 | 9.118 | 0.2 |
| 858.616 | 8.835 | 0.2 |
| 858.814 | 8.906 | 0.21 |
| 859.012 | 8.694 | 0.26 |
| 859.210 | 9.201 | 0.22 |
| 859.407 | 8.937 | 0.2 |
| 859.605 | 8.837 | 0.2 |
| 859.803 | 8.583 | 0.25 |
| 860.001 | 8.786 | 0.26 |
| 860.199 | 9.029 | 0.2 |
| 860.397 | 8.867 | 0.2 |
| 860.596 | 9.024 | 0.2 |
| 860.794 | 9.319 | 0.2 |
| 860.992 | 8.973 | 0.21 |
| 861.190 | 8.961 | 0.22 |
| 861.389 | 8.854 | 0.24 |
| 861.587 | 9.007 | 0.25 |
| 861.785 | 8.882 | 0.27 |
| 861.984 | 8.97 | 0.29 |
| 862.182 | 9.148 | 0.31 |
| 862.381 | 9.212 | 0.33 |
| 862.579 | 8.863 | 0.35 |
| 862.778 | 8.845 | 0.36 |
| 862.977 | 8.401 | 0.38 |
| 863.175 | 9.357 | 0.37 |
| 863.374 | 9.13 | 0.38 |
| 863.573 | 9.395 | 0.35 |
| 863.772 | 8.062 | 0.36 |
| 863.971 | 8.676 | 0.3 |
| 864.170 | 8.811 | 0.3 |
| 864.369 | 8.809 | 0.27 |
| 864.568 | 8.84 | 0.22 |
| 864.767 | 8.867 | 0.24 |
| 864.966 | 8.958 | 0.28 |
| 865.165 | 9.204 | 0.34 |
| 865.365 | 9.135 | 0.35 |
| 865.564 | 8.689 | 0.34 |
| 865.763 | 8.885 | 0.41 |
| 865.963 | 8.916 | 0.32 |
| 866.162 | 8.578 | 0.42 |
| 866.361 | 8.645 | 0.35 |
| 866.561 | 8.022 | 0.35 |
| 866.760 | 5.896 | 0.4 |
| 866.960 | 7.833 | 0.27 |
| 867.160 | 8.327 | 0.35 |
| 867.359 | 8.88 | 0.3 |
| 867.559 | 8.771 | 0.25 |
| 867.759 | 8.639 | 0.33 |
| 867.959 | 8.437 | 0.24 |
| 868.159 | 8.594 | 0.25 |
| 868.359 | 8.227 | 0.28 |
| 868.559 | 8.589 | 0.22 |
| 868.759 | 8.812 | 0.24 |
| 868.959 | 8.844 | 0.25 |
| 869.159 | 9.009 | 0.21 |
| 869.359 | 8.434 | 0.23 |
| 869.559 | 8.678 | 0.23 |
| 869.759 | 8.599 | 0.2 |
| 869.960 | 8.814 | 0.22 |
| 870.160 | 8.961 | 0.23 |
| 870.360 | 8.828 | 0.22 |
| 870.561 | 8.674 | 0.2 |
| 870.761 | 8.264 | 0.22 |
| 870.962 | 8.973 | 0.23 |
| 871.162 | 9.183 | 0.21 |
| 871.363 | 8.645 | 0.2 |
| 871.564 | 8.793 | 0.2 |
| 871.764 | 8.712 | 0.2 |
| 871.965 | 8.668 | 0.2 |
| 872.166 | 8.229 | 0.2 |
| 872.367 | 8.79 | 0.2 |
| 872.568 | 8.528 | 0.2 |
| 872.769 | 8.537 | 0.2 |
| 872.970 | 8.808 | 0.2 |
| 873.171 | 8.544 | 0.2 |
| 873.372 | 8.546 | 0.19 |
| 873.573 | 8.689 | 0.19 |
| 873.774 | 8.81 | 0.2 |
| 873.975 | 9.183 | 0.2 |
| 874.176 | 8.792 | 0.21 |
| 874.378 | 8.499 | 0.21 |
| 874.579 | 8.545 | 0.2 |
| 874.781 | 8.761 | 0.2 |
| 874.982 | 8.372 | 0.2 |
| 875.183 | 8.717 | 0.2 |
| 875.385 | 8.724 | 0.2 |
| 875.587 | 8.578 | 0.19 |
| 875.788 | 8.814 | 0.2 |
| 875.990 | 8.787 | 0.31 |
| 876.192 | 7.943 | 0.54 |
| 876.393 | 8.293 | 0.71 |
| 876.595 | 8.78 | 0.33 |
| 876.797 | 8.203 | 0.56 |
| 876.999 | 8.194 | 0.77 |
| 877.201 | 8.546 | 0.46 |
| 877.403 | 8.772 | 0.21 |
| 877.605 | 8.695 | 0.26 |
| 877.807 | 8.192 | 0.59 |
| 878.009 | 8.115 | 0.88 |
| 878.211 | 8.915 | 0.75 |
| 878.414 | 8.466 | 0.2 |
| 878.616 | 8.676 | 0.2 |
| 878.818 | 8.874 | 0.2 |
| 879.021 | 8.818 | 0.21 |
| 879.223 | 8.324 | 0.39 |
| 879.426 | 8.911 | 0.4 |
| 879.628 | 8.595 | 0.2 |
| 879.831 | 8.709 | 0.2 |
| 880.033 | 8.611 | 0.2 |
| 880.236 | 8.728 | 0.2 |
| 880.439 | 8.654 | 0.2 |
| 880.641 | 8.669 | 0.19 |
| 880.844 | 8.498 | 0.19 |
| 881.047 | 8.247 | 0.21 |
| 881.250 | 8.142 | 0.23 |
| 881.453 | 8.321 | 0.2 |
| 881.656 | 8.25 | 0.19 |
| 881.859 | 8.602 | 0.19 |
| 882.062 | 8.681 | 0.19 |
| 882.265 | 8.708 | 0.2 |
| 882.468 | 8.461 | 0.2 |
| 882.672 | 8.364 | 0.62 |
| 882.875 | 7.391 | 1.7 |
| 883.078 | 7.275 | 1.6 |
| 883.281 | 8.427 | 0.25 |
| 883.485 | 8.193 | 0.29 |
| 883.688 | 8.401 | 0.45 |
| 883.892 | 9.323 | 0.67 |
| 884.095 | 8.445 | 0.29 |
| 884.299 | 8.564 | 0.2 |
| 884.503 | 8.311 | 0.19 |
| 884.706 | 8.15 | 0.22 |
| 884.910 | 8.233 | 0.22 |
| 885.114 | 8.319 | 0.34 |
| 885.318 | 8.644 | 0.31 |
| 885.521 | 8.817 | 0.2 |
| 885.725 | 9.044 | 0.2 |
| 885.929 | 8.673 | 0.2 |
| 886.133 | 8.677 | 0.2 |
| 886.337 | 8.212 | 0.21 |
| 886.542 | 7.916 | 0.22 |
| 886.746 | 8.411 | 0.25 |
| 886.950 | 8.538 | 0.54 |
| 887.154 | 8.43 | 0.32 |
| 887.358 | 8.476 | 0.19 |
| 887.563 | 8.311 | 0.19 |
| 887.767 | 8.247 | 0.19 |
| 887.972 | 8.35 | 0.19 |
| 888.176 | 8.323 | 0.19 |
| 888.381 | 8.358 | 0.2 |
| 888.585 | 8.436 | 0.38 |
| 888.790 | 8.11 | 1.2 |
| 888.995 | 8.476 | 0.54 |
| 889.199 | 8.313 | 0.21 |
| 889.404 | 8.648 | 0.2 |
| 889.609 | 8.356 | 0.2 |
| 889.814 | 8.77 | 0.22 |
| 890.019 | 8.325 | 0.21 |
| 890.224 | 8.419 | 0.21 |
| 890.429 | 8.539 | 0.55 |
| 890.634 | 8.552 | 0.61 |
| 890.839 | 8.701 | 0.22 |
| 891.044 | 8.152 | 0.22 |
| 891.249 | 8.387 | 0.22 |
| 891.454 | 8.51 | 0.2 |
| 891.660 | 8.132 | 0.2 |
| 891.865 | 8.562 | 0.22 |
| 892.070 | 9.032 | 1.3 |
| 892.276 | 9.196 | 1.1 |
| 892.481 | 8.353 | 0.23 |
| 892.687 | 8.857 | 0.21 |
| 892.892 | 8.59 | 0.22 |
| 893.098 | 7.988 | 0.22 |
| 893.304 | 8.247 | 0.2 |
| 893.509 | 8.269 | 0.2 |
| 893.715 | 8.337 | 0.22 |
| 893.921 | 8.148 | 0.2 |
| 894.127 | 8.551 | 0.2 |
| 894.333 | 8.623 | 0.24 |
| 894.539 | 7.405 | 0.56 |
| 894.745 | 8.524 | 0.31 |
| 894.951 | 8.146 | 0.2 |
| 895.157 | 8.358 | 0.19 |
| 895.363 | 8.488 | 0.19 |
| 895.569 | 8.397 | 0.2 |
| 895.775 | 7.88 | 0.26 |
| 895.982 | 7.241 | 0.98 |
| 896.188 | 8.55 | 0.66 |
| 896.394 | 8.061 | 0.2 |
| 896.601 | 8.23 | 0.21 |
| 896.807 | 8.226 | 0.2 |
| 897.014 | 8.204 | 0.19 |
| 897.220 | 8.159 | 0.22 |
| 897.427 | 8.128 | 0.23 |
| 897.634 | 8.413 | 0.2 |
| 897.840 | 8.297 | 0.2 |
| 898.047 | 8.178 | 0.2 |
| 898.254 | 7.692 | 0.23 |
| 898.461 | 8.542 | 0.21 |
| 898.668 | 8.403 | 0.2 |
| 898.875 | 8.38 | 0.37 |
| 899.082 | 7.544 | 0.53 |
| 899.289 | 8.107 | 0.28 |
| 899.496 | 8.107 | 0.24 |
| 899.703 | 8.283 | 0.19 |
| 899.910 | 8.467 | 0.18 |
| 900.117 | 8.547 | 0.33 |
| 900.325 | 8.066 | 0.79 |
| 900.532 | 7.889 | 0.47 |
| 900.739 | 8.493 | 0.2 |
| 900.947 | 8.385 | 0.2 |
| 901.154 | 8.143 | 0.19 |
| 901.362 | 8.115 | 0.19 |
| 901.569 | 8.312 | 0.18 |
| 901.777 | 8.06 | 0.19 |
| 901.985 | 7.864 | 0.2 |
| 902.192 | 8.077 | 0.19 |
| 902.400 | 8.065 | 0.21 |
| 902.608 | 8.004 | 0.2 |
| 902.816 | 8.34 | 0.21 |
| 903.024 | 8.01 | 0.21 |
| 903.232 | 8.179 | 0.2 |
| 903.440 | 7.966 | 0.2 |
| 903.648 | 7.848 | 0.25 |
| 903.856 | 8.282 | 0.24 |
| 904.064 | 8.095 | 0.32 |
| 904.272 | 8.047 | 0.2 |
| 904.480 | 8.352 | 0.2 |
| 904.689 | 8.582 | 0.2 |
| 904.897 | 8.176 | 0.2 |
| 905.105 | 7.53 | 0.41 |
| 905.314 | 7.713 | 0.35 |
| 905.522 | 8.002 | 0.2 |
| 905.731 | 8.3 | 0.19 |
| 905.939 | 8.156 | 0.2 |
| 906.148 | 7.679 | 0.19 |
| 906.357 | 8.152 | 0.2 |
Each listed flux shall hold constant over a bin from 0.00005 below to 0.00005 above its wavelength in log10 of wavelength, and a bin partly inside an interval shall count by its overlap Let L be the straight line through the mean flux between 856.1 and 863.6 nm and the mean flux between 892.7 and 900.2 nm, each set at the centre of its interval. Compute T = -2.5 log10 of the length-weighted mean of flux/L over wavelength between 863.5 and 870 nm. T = 0.03 mag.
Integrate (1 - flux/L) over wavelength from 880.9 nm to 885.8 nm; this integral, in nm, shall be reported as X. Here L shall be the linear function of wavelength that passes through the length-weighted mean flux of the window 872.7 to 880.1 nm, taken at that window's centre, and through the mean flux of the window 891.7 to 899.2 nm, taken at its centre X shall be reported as 0.06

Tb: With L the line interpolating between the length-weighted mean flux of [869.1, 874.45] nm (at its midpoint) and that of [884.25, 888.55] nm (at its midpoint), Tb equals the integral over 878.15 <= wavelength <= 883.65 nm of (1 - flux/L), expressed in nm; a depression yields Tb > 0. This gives 0.049 nm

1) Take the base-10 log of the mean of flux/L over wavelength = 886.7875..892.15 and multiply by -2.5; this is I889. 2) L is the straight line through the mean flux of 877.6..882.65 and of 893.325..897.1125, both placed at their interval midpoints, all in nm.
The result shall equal -0.01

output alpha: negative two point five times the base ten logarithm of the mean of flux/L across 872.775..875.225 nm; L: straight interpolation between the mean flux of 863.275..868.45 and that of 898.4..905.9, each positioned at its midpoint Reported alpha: -0.025 mag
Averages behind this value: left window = 8.58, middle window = 8.69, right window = 8.14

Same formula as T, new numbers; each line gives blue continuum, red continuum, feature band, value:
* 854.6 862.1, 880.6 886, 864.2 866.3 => -0.02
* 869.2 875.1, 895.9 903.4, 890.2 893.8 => -0.02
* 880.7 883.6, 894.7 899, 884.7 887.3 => -0.03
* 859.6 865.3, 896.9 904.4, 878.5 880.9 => -0.01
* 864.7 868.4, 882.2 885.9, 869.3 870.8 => -0.03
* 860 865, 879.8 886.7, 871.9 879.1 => 0.00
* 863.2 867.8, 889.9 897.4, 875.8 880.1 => -0.01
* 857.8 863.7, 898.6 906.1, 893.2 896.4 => 0.01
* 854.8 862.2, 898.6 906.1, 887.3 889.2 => 0.00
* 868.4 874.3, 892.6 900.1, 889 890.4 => -0.02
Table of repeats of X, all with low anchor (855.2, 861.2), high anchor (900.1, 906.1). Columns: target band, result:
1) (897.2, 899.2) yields 0.008 nm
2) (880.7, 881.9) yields 0.025 nm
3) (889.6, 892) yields -0.034 nm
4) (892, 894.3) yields -0.056 nm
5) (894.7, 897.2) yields 0.019 nm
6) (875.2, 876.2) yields -0.002 nm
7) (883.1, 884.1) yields 0.001 nm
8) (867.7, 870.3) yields 0.025 nm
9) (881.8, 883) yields 0.023 nm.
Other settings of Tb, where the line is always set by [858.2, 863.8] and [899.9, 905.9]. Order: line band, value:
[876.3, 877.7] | 0.02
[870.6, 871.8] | 0.00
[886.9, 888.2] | 0.01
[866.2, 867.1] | 0.12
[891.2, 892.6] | -0.04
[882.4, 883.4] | 0.06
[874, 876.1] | 0.00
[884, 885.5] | 0.01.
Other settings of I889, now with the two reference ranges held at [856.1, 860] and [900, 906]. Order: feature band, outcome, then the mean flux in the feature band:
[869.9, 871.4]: -0.01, 8.8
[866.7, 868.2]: 0.07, 8.21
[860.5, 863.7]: -0.02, 9.01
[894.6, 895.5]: -0.01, 8.34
